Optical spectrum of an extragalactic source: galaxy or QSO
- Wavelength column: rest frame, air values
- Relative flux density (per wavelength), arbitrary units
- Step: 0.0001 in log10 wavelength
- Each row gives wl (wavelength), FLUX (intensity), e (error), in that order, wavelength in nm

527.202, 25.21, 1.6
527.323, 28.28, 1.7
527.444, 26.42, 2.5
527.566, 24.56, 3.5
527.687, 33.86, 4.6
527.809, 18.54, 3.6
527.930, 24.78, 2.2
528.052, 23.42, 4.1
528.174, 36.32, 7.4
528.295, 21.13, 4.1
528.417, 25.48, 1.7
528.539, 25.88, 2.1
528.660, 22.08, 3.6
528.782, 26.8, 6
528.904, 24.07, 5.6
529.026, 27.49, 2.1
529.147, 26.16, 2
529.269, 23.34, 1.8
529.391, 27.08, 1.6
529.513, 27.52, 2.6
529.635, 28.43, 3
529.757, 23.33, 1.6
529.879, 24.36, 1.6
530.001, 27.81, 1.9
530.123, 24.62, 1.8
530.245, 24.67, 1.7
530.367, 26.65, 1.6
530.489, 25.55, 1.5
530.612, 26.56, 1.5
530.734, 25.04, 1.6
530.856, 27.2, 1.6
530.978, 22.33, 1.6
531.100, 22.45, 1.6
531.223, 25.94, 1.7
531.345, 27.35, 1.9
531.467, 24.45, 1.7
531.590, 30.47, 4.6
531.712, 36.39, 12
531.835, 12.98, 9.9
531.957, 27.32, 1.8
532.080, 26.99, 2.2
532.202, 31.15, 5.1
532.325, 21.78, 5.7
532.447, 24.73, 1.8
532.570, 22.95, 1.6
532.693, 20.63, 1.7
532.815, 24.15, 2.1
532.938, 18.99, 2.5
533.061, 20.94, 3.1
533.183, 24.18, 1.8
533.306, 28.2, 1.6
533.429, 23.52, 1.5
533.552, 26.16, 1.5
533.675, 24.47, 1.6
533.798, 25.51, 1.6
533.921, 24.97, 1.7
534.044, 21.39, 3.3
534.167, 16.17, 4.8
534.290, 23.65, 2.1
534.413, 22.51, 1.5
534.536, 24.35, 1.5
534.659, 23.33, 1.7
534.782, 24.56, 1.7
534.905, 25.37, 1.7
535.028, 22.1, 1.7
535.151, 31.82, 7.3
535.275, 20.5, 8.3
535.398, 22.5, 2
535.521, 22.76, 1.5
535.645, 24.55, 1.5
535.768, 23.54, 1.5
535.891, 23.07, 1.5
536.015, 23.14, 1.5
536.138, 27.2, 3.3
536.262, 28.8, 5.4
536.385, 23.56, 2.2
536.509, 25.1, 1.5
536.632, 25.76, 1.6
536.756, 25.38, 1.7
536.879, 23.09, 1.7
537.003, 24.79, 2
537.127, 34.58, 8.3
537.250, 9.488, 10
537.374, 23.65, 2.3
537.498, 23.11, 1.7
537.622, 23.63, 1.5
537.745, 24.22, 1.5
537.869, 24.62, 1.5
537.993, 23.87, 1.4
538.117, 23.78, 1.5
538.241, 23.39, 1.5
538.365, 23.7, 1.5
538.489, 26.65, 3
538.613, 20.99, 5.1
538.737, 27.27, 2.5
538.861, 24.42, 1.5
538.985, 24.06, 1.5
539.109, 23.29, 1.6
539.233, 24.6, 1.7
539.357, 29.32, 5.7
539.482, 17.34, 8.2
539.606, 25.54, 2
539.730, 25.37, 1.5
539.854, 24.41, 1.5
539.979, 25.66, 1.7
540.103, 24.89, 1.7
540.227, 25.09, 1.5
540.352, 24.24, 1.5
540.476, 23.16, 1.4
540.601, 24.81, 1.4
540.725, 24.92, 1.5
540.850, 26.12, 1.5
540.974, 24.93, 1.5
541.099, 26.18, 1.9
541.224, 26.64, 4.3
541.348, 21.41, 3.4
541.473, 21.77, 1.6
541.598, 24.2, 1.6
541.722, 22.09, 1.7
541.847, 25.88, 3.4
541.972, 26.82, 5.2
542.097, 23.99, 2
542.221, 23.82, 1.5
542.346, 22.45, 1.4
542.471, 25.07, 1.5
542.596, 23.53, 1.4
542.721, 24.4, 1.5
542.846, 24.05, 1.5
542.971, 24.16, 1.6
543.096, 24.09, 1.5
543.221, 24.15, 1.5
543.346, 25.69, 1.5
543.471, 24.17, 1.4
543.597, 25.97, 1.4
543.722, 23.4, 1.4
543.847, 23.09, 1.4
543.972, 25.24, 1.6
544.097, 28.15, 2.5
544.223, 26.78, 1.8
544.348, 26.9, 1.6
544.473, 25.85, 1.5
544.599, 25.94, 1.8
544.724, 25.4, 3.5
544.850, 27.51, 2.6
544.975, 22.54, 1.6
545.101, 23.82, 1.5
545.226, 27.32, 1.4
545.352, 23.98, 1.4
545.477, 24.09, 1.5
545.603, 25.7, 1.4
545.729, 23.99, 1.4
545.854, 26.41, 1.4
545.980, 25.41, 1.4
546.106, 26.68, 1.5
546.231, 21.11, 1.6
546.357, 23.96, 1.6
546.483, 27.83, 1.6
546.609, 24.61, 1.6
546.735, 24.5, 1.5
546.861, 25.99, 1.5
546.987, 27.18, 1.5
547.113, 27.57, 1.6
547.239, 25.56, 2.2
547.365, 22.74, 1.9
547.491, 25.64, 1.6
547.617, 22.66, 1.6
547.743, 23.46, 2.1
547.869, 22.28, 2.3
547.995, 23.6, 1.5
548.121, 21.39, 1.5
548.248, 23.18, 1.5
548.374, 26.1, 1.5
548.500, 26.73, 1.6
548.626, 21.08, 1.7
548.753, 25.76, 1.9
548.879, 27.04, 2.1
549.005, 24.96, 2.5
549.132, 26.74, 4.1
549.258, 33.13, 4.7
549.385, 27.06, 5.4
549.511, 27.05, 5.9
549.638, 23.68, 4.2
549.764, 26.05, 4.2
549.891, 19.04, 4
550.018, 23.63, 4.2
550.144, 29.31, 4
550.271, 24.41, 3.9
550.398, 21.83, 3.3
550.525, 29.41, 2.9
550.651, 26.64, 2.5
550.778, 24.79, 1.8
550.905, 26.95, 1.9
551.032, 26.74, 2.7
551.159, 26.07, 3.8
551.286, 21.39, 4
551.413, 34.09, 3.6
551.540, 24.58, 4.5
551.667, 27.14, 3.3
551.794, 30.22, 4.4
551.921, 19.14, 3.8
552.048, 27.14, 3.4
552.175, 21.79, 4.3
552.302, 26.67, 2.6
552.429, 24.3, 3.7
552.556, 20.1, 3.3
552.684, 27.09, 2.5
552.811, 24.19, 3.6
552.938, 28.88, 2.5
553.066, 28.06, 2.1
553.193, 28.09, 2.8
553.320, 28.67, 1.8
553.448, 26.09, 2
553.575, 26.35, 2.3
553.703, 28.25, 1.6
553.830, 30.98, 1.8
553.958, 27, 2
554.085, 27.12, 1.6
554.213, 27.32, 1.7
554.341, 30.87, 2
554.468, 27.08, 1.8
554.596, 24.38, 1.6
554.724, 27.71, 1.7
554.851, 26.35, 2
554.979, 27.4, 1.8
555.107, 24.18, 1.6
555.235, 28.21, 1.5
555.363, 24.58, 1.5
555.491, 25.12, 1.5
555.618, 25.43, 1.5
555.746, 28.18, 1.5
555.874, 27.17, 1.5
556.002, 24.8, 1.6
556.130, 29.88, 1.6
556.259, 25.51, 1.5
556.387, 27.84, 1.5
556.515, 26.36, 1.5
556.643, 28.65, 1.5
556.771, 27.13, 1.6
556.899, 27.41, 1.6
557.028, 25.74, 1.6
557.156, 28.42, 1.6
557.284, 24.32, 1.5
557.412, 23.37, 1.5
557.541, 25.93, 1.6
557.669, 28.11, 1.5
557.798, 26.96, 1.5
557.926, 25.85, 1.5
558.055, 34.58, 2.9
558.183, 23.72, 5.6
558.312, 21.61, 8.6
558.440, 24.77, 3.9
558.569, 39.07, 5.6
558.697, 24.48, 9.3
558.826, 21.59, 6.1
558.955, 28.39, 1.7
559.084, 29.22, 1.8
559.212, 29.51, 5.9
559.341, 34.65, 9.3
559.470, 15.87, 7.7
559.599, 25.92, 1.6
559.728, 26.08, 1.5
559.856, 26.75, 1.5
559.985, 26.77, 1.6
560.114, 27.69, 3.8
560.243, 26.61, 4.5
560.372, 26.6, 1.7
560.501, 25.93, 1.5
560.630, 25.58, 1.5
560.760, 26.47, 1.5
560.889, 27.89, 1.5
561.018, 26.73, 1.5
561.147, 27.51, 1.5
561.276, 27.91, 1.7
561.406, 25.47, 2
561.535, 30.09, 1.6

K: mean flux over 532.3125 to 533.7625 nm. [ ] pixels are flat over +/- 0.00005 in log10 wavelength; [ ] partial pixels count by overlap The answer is 23.5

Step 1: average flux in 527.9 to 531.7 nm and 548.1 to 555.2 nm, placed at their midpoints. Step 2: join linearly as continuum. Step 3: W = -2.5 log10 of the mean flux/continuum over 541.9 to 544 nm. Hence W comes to 0.07 mag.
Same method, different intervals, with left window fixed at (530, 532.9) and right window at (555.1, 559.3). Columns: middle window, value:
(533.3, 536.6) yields 0.06 mag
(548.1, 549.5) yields 0.02 mag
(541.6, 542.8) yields 0.08 mag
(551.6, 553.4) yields 0.03 mag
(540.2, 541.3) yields 0.04 mag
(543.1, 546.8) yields 0.04 mag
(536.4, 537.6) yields 0.08 mag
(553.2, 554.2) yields -0.04 mag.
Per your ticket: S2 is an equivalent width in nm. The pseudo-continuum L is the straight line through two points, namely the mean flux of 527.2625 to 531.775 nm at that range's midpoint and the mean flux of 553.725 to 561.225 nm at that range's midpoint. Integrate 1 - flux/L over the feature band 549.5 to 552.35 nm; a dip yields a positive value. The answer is 0.13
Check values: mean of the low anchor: 26.1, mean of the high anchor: 26.9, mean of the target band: 25.5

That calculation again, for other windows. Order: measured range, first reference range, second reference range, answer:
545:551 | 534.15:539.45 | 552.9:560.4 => 0.14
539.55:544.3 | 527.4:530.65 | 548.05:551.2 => 0.18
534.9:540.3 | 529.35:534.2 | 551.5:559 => 0.22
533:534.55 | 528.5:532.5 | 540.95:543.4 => 0.11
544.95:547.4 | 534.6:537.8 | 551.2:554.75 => 0.05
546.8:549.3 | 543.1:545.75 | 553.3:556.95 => 0.08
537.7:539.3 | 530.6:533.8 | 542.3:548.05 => 0.04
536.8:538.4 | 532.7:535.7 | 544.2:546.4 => 0.03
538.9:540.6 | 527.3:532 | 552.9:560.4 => 0.12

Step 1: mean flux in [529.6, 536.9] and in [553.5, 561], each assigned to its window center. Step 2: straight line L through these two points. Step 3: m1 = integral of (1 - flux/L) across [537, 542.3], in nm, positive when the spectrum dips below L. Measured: 0.207 nm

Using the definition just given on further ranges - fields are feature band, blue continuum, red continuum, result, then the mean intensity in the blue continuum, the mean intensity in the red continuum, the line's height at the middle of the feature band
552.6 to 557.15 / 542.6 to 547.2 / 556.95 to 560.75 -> -0.141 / 25.2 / 26.7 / 26.3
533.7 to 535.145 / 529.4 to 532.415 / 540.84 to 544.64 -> 0.118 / 25.9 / 24.7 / 25.5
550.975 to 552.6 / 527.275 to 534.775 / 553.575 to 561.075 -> 0.068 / 25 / 26.9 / 26.5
